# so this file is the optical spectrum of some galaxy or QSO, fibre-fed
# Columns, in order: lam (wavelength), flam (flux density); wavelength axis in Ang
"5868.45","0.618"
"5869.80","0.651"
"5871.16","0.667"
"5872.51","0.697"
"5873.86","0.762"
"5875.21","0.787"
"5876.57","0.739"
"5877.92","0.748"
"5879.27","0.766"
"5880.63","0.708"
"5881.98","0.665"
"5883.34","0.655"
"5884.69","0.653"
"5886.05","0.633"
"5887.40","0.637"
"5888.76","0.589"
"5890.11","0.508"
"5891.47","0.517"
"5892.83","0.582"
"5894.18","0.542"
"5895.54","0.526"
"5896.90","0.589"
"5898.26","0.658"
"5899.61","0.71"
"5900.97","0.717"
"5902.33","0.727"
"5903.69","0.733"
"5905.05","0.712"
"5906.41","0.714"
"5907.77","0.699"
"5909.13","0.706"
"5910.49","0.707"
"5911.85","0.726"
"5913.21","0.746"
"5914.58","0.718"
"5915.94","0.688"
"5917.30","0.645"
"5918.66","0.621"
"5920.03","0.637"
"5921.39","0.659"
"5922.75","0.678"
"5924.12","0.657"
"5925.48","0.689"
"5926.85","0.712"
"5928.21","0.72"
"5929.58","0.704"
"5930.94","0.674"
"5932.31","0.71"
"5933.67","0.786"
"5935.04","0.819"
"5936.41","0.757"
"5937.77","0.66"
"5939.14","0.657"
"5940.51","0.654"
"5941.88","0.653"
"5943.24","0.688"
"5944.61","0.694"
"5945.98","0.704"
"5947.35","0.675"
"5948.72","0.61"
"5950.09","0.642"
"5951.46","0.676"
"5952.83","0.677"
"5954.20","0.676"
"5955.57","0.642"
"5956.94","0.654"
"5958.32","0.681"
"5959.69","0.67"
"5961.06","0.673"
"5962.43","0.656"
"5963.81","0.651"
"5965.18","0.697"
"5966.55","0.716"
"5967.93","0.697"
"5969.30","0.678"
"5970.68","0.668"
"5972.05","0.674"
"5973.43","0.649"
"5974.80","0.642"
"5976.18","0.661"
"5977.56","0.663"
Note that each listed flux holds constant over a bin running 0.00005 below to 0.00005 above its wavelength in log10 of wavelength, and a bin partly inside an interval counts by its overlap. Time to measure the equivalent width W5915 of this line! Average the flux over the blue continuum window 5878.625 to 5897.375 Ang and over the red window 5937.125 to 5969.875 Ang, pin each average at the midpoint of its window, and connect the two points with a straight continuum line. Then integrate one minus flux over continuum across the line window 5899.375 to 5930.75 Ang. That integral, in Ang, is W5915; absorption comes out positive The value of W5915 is -3.0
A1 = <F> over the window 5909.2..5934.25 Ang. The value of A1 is 0.693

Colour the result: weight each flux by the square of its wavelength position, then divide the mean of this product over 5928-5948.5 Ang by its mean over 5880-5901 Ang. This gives 1.16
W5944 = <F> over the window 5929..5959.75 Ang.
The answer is 0.686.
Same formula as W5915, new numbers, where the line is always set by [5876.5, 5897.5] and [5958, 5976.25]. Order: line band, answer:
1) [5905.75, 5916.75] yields -1.2 Ang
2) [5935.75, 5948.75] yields -0.4 Ang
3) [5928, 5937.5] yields -1.2 Ang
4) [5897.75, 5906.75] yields -1.1 Ang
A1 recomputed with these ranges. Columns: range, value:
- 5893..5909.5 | 0.666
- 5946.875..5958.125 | 0.657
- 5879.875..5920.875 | 0.656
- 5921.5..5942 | 0.702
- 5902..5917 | 0.714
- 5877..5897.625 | 0.623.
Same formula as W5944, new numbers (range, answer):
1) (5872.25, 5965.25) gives 0.677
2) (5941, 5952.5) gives 0.668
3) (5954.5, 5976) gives 0.67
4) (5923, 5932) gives 0.692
